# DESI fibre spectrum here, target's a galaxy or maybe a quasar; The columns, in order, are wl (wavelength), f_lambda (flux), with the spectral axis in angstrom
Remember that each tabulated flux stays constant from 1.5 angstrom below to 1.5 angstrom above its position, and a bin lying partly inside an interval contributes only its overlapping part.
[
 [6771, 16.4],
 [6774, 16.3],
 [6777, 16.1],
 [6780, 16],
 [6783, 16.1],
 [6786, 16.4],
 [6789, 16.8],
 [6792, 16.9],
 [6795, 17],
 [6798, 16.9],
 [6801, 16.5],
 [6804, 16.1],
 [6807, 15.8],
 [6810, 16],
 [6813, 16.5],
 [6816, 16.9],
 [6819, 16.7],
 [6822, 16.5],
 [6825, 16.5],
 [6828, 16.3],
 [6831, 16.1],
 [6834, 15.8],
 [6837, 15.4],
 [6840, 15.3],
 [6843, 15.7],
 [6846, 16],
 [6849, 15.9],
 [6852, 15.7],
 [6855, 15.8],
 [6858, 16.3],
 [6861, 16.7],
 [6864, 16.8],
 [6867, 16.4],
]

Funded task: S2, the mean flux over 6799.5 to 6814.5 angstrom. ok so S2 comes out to 16.2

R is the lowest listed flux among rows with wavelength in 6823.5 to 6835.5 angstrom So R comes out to 15.8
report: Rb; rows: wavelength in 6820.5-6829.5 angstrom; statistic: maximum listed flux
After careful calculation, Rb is 16.5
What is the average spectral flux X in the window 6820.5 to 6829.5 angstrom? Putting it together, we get 16.4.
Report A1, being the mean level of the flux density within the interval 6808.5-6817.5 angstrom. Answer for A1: 16.5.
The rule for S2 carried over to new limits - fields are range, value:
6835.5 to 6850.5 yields 15.7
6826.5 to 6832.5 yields 16.2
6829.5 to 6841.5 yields 15.7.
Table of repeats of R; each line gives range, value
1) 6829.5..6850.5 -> 15.3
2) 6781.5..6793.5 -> 16.1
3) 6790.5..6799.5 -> 16.9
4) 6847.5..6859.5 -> 15.7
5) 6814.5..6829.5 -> 16.3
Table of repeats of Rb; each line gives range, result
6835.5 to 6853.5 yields 16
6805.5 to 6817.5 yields 16.9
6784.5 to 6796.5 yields 17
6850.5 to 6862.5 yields 16.7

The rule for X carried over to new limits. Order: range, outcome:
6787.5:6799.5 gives 16.9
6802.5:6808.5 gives 16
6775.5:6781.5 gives 16.1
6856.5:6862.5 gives 16.5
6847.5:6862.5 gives 16.1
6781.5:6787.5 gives 16.2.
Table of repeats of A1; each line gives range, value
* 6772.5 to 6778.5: 16.2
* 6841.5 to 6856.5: 15.8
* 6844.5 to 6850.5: 16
